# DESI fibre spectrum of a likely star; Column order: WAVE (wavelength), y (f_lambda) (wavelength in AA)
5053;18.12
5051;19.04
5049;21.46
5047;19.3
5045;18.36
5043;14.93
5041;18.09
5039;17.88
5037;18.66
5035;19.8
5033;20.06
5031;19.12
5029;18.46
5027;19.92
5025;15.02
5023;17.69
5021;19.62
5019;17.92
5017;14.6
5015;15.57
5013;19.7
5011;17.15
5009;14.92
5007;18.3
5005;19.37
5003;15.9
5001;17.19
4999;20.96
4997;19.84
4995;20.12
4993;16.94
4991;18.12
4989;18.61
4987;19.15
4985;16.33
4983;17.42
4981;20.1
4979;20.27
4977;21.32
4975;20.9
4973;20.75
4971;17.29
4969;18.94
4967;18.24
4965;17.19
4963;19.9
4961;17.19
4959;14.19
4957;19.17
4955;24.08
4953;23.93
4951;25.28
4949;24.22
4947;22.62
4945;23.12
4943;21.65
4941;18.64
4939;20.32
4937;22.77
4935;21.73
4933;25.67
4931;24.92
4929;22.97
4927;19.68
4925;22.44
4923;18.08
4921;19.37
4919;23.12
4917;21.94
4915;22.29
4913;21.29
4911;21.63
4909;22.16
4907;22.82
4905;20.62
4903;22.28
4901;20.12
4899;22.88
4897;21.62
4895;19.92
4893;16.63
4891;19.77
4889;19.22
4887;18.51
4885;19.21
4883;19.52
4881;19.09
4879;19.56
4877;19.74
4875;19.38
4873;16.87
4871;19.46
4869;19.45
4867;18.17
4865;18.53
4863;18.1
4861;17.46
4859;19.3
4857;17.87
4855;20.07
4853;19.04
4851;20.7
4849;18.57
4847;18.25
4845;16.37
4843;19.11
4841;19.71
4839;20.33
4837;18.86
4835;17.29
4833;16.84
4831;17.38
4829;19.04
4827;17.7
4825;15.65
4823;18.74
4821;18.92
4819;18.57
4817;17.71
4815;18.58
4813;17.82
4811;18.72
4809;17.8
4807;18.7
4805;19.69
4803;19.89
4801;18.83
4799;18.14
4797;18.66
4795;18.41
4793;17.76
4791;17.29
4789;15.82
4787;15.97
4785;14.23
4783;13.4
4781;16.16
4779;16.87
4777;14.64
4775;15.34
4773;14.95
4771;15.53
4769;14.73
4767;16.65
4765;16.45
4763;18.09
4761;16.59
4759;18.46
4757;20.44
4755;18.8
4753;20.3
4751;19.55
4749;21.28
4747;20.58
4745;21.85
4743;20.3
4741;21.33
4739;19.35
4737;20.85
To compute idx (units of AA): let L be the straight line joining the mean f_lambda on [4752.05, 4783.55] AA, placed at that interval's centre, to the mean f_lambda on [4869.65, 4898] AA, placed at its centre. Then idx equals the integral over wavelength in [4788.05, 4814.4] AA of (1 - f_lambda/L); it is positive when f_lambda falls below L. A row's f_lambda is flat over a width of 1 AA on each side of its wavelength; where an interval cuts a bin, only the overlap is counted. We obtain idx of -1.2 AA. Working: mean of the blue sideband 16.8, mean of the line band 18.3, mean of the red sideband 19.2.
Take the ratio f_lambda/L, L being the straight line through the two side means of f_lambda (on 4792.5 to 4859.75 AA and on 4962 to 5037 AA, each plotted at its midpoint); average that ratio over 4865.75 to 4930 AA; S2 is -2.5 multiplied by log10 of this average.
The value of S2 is -0.10 mag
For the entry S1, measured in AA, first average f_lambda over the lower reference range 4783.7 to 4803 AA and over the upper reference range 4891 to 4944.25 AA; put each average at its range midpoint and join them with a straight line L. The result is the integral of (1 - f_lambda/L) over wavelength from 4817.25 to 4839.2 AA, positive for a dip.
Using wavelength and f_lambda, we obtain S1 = 0.5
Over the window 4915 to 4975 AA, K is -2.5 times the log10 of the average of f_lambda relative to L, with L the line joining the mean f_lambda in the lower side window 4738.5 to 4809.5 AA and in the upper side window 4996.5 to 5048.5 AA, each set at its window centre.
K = -0.17 mag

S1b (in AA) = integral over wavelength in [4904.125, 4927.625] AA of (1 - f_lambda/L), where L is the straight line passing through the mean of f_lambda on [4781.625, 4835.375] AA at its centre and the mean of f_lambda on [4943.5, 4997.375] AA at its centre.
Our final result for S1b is -2.7 AA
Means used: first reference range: 17.7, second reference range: 19.8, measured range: 21.3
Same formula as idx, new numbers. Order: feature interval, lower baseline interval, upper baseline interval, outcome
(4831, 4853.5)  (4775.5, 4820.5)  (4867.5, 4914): 0.1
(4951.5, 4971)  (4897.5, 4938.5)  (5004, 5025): 0.6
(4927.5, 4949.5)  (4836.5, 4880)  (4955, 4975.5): -4.5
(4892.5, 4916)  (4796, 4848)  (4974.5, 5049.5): -3.7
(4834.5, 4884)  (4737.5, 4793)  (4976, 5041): -2.7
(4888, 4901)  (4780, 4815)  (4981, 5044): -1.7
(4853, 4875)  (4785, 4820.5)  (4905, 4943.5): 1.4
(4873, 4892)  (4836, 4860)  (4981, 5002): -0.3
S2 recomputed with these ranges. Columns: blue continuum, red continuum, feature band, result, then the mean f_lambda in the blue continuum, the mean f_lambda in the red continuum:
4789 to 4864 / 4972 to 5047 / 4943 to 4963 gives -0.168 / 18.4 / 18.4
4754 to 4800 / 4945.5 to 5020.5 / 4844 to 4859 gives -0.072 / 16.7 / 19.1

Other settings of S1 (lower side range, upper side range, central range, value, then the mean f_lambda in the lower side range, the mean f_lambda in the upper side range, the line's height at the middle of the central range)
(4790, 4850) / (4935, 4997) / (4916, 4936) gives -2.5 AA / 18.3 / 20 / 19.5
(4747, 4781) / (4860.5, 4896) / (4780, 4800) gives 1.4 AA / 17.5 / 18.8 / 17.8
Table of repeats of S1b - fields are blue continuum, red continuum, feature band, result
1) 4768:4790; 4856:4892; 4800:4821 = -2.8 AA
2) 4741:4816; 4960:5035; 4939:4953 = -3.3 AA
